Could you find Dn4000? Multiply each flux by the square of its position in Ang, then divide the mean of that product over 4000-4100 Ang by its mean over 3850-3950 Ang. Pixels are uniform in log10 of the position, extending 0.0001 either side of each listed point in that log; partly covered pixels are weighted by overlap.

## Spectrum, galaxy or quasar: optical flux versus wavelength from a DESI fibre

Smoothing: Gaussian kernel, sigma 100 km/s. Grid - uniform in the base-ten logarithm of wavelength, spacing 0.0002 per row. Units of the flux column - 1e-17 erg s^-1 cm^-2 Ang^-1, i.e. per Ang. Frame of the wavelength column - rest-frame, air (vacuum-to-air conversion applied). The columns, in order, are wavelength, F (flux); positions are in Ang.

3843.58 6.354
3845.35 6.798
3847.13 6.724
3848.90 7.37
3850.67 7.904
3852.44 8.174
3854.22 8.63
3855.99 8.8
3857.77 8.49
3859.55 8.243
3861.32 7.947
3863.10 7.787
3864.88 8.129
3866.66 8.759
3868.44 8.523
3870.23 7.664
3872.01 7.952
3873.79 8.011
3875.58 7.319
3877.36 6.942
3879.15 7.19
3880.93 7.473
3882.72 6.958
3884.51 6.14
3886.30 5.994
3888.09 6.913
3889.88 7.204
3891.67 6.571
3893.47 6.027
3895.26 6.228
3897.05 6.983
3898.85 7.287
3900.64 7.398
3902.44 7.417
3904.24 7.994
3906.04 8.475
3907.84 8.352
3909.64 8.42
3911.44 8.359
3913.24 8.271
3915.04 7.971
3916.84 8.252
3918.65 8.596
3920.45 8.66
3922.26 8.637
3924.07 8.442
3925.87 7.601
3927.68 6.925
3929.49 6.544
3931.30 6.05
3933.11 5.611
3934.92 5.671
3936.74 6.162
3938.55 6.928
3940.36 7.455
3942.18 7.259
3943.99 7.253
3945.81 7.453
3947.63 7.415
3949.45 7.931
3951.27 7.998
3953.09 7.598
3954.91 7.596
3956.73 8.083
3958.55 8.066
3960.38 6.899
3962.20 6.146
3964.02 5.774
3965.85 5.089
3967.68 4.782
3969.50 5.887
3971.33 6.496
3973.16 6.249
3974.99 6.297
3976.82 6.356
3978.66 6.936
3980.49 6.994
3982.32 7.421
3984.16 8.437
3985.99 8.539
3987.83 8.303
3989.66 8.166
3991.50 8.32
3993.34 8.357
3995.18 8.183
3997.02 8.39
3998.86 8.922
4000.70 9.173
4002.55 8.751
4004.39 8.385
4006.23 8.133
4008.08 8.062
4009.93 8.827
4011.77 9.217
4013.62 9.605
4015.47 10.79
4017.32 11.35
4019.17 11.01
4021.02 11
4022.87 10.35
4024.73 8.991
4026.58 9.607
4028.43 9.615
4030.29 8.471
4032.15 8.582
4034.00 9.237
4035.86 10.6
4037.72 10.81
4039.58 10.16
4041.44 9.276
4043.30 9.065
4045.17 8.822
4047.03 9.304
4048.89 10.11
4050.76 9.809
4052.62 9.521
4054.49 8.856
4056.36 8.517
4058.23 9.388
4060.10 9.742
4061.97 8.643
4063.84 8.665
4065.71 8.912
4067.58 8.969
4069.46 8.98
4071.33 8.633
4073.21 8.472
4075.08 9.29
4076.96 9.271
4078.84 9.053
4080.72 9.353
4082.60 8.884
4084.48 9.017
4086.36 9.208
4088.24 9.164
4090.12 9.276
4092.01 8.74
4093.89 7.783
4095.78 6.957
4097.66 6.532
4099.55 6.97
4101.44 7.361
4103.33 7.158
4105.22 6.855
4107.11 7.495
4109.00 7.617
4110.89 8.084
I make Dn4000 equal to 1.3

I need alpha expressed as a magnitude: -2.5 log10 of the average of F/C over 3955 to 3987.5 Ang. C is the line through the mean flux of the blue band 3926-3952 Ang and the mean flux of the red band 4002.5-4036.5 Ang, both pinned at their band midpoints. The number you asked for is 0.173 mag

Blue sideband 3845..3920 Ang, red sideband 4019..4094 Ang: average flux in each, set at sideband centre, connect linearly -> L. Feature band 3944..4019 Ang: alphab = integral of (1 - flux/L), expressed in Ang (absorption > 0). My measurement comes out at 6.9 Ang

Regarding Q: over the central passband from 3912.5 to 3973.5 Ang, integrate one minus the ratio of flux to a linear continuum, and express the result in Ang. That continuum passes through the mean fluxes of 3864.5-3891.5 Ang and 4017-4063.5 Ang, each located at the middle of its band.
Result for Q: 8.3 Ang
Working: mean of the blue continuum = 7.37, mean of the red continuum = 9.6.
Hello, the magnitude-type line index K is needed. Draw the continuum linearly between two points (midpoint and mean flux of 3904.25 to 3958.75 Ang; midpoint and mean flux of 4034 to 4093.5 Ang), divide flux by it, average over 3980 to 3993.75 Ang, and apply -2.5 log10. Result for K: 0.025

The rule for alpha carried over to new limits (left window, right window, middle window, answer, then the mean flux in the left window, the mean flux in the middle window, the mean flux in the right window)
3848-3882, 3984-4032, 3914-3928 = 0.03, 7.96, 8.19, 9.12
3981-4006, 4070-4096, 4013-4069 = -0.11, 8.38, 9.58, 8.85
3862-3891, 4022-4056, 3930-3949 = 0.22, 7.43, 6.75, 9.49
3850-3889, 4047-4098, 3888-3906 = 0.12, 7.72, 7.08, 8.91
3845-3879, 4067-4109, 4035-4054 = -0.18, 7.9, 9.72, 8.31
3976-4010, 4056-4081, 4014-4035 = -0.17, 8.13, 9.9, 8.99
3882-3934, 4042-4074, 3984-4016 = -0.03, 7.39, 8.68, 9.09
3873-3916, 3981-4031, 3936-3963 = 0.11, 7.33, 7.36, 9.04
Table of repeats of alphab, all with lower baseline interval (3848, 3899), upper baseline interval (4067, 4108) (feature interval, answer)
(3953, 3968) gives 2.2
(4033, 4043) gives -2.2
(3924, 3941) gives 2.4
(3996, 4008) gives -0.9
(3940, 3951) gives 0.4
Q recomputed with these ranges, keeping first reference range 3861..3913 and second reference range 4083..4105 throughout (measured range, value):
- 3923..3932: 0.5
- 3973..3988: 0.8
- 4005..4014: -1.1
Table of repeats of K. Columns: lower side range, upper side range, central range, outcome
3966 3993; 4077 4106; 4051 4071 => -0.15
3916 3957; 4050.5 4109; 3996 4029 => -0.18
